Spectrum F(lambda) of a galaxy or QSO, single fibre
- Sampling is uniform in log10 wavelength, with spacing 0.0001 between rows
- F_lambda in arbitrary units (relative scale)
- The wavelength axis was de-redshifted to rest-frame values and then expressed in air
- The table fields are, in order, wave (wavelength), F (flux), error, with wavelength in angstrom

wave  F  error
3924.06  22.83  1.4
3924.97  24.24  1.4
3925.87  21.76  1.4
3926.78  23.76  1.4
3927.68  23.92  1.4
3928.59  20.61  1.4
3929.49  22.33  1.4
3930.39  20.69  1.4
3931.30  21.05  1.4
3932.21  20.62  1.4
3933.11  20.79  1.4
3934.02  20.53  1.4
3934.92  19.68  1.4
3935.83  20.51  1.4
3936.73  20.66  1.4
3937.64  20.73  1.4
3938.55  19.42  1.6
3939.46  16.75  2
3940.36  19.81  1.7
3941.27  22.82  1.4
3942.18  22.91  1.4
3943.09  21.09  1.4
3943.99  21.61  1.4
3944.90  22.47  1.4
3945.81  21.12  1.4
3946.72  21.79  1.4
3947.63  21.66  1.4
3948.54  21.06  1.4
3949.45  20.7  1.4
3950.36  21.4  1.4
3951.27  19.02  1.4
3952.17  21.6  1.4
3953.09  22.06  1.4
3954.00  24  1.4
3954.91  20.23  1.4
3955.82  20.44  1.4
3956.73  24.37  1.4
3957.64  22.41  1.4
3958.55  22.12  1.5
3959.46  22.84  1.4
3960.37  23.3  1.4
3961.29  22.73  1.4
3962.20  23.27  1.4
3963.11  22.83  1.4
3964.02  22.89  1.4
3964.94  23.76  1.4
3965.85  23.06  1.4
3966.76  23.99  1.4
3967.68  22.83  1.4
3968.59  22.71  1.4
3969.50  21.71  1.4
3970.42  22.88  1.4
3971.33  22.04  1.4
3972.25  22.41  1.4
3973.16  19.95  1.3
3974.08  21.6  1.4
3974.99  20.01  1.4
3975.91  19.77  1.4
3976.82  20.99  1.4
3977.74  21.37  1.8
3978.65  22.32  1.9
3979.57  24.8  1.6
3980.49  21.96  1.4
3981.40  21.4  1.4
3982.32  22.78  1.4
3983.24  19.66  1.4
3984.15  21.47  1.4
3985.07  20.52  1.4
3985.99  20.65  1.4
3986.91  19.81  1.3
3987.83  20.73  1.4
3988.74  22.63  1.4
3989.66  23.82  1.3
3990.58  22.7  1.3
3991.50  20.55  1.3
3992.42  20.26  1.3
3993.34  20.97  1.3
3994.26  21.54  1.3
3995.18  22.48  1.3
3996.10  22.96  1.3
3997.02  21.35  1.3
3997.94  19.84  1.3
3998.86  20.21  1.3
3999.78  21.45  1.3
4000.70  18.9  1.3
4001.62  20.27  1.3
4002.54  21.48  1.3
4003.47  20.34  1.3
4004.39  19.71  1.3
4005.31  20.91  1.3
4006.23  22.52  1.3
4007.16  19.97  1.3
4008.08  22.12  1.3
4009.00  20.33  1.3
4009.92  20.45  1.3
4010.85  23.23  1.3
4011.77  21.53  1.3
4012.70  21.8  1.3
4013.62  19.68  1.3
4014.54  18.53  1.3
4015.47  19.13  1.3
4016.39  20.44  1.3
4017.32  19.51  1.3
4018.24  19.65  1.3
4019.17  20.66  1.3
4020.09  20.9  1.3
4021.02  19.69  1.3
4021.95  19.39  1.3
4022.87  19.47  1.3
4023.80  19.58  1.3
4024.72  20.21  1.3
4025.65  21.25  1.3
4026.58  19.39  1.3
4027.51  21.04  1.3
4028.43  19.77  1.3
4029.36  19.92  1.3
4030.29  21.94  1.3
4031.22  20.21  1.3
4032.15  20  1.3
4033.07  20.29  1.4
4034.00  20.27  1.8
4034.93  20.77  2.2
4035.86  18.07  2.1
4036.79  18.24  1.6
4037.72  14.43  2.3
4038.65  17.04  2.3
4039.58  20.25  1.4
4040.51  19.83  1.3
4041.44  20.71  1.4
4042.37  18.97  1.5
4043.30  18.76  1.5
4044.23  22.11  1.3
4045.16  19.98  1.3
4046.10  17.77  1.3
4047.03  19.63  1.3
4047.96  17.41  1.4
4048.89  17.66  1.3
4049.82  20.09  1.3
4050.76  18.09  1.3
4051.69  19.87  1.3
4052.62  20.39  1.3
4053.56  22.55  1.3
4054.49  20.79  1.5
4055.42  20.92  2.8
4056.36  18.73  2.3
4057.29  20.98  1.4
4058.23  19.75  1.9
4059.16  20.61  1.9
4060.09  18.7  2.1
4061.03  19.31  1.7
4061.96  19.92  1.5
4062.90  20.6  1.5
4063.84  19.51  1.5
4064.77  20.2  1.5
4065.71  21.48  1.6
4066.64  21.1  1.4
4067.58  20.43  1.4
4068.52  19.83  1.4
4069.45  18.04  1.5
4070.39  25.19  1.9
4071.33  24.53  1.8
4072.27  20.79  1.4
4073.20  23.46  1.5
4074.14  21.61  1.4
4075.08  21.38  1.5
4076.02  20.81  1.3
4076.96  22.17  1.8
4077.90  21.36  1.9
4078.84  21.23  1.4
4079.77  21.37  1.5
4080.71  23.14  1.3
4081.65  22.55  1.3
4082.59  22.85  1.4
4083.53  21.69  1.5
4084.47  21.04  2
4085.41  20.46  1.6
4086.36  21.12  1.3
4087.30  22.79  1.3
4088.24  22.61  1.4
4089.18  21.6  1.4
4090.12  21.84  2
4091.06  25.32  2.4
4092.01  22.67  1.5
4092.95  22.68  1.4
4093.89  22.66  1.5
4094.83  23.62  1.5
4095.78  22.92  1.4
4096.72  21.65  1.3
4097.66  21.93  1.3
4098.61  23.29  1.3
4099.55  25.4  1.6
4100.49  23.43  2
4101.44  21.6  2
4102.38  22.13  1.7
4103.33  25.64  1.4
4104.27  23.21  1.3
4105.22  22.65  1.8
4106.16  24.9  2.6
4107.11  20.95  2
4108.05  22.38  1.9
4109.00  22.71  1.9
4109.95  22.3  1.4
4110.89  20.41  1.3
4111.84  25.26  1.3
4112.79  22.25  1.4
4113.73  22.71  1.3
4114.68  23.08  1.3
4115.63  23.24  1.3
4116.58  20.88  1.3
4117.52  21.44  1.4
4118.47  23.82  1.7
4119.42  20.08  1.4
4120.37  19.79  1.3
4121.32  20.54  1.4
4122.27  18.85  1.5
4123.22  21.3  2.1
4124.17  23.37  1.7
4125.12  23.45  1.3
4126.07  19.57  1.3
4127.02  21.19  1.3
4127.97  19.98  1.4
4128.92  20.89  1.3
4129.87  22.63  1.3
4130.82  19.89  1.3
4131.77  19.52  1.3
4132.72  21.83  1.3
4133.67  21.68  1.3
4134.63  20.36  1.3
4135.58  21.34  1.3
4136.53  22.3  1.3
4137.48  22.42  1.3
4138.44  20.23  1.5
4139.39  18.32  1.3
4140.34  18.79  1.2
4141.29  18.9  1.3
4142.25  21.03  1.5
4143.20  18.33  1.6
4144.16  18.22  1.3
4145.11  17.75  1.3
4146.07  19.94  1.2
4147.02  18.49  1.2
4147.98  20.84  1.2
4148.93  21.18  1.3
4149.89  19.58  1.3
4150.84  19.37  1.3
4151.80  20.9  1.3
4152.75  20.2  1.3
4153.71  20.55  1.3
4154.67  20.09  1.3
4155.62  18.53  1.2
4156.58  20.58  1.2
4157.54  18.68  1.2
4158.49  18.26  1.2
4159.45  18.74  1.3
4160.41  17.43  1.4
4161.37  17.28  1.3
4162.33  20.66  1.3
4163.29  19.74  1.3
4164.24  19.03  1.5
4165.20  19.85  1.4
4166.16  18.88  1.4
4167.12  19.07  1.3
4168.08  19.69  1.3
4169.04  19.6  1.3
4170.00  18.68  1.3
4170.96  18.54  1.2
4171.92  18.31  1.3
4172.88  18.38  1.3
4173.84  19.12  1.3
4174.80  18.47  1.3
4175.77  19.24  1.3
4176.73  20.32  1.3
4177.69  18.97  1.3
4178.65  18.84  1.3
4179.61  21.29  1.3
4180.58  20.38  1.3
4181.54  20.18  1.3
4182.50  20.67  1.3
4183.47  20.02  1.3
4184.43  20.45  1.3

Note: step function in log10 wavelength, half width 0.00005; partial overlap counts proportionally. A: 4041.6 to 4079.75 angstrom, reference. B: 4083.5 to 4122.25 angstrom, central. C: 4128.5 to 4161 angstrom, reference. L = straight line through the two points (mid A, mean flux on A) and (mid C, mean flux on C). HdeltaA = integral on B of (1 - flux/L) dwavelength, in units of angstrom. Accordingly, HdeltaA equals -4.3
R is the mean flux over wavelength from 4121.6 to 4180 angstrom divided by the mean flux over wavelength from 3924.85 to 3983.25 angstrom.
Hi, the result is 0.91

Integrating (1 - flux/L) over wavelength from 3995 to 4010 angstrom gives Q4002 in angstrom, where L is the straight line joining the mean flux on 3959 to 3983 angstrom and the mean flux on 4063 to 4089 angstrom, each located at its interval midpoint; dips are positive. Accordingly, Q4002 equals 0.8 angstrom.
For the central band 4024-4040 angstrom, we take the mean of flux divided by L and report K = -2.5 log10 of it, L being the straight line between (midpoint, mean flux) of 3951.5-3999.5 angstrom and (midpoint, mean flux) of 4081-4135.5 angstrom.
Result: 0.13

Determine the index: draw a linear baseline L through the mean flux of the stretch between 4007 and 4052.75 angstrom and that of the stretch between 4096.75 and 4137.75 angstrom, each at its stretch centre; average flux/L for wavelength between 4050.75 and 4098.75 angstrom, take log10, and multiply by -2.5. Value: -0.026 mag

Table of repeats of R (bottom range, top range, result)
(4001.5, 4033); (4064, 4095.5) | 1.07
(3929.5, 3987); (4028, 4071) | 0.92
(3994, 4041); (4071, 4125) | 1.10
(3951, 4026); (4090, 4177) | 0.98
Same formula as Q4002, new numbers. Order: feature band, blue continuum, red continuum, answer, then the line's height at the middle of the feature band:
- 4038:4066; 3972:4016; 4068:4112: 2.79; 21.9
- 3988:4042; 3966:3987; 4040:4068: 1.00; 20.8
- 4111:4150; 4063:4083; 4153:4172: -1.66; 20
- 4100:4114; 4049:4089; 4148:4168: -1.71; 20.4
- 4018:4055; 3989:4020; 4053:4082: 2.30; 21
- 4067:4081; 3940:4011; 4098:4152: -0.15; 21.4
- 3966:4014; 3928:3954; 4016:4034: -2.09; 20.5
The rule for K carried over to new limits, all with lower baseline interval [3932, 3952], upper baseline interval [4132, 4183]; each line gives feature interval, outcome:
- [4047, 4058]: 0.02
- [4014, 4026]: 0.03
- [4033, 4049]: 0.07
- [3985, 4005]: -0.03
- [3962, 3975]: -0.09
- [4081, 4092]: -0.11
